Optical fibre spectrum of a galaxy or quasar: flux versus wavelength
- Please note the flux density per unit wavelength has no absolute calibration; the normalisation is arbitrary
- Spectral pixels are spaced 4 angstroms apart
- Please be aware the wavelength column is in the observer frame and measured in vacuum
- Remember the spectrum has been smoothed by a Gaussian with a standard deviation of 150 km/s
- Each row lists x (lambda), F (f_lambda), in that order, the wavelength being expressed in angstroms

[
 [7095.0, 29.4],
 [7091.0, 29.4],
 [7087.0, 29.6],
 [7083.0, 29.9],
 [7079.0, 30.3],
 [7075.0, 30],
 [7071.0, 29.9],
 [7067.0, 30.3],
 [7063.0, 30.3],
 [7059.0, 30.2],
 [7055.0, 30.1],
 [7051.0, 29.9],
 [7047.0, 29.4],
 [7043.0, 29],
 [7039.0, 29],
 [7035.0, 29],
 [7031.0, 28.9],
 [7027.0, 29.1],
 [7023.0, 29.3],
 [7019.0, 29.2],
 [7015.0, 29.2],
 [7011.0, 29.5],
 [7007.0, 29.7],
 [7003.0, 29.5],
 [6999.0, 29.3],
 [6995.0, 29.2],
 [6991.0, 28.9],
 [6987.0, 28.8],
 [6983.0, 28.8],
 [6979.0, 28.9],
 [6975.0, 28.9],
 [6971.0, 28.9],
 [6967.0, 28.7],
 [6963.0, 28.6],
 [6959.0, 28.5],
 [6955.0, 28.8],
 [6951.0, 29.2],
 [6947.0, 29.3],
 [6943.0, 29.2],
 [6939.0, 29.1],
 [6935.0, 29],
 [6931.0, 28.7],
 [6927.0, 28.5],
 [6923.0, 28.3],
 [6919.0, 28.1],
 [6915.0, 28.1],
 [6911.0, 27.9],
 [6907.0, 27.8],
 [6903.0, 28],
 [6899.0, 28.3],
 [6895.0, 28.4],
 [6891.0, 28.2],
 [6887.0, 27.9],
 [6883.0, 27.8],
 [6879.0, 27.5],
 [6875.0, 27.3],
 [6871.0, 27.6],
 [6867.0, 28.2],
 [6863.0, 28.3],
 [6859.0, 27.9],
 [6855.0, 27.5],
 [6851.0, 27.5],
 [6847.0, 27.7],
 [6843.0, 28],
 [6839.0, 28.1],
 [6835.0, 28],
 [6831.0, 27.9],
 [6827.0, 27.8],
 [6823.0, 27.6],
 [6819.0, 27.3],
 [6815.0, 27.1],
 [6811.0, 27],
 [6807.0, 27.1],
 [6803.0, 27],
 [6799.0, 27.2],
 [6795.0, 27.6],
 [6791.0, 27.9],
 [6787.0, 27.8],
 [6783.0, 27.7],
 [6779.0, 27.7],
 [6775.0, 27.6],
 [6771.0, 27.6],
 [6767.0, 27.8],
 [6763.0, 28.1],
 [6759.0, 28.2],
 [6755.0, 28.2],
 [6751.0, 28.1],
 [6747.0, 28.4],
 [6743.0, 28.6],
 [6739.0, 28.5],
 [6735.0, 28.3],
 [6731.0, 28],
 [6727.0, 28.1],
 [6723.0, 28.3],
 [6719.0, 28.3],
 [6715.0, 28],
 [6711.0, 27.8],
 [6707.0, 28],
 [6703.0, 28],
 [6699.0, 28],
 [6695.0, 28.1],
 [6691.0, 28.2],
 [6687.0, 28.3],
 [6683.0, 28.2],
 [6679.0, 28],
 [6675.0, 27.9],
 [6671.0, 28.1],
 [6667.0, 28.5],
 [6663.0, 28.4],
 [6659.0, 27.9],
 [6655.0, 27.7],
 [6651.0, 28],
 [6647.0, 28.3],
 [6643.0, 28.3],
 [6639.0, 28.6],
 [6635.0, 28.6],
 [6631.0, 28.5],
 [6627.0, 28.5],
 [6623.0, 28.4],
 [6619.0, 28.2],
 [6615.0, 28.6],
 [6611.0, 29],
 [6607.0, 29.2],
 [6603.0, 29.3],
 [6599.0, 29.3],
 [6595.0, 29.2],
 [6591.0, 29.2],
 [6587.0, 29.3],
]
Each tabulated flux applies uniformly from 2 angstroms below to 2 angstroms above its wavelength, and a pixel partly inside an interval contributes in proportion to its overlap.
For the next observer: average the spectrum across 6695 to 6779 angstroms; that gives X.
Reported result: 28.1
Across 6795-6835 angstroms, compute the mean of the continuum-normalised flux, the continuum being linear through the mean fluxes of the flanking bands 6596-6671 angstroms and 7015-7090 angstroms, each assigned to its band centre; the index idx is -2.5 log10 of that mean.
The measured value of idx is 0.06 mag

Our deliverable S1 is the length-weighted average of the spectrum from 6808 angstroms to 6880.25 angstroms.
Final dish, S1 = 27.7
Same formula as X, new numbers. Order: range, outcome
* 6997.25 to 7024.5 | 29.4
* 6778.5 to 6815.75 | 27.4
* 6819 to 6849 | 27.8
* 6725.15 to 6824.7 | 27.8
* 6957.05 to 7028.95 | 29.1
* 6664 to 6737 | 28.1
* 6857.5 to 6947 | 28.2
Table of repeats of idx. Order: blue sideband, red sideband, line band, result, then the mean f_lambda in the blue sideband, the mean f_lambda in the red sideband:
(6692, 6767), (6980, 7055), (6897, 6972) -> 0.01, 28.2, 29.2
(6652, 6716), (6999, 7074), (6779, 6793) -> 0.03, 28.1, 29.5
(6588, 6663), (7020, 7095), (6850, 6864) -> 0.05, 28.6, 29.6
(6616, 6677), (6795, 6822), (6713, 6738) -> -0.02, 28.3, 27.2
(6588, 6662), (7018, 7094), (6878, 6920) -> 0.05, 28.6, 29.6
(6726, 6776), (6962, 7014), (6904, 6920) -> 0.03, 28.1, 29.1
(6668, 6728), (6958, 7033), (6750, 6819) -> 0.03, 28.1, 29.1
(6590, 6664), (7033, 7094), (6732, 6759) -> 0.02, 28.6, 29.7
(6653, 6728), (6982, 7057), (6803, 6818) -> 0.06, 28.1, 29.3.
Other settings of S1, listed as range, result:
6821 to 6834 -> 27.8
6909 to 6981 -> 28.7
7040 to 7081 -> 29.9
